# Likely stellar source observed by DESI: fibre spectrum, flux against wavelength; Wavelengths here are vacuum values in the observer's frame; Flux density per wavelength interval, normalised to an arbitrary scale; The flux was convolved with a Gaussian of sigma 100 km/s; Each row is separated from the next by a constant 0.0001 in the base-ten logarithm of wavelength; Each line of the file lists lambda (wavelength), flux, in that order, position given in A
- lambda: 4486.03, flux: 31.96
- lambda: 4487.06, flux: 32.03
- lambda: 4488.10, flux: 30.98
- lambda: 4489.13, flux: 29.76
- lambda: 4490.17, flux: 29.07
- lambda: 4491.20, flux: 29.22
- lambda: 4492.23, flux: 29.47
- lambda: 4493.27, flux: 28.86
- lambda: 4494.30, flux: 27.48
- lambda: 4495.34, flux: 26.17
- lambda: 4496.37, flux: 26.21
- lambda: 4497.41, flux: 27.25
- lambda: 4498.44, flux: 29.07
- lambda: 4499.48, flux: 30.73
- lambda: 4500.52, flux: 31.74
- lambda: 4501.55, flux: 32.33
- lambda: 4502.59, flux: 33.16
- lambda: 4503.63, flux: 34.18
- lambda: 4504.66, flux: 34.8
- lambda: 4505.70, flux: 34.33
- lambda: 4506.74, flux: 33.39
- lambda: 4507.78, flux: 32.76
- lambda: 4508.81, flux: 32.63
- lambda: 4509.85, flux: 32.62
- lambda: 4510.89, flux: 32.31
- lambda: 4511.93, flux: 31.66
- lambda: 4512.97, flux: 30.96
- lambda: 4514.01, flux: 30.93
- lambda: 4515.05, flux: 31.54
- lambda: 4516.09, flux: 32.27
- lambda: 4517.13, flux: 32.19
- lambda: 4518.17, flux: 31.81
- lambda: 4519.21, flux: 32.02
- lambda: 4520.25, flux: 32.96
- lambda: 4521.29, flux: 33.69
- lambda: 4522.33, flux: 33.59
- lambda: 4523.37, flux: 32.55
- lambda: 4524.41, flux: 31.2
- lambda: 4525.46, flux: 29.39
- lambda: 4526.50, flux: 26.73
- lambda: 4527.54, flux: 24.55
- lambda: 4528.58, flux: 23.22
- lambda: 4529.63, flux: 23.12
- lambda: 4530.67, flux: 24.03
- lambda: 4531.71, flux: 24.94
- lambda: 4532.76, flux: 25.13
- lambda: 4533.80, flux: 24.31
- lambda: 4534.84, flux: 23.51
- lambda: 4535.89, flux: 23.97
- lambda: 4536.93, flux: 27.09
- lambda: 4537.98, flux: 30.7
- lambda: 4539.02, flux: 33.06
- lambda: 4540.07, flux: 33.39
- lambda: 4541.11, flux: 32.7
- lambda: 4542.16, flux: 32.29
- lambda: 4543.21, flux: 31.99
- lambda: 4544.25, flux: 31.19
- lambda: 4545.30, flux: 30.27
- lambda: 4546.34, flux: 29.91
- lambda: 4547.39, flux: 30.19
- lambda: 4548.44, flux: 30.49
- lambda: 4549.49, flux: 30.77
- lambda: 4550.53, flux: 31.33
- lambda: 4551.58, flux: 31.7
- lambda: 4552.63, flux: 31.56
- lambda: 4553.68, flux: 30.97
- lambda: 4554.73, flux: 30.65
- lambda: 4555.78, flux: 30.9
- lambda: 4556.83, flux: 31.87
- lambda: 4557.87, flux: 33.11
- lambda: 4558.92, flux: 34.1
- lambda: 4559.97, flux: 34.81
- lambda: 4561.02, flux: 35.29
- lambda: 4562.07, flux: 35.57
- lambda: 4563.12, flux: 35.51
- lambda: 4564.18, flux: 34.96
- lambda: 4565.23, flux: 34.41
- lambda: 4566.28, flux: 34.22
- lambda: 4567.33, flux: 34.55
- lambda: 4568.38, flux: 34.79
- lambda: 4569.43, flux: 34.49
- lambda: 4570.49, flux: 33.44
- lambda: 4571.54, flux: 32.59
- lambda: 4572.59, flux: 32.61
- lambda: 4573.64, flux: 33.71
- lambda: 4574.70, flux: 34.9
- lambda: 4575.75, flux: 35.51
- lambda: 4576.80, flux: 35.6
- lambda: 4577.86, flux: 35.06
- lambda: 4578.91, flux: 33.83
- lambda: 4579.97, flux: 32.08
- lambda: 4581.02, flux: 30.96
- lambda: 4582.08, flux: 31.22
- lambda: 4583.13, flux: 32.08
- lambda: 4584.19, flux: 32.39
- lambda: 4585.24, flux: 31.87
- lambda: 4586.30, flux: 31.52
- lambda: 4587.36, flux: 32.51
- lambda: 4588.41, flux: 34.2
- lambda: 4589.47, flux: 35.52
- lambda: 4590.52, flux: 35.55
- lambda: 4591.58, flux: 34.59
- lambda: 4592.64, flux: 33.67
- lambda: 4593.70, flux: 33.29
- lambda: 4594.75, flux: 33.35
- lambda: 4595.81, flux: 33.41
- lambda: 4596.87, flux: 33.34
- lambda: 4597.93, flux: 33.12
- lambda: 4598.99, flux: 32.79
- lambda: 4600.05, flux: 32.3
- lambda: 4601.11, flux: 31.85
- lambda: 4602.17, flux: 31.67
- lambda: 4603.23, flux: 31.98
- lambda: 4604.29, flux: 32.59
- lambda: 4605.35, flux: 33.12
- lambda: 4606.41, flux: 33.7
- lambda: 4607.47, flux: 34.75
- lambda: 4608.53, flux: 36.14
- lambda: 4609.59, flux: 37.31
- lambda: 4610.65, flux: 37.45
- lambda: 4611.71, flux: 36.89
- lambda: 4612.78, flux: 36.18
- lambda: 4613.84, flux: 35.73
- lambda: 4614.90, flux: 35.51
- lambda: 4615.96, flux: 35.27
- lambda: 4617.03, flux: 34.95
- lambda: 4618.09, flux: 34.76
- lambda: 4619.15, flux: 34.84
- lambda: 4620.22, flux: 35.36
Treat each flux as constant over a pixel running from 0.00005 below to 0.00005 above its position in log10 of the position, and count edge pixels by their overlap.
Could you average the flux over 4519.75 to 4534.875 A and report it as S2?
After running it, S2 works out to 27.7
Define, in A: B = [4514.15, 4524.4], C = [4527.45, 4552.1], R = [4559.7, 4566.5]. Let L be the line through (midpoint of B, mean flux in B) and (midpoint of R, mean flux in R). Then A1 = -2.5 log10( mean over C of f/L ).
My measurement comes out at 0.178 mag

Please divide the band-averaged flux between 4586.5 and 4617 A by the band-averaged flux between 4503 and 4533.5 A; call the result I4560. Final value 1.1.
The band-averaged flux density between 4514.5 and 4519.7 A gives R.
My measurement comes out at 32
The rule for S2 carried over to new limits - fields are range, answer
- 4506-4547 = 29.9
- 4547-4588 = 33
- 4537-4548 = 31.4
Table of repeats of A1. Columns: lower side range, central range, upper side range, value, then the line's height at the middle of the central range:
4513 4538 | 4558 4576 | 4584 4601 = -0.10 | 31.5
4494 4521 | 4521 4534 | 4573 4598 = 0.17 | 32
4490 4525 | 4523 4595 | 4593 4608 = 0.02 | 32.2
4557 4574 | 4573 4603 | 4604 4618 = 0.05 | 34.8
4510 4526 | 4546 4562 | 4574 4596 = 0.03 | 32.8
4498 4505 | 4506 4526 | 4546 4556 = -0.01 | 31.8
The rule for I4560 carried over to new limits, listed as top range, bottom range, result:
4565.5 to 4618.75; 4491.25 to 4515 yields 1.09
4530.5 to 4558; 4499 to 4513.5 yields 0.91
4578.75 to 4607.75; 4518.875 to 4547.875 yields 1.14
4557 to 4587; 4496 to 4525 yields 1.05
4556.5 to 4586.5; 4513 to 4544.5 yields 1.15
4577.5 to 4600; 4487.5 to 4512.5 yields 1.07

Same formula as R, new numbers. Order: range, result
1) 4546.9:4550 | 30.4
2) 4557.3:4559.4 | 33.7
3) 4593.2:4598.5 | 33.3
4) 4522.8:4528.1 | 28.9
